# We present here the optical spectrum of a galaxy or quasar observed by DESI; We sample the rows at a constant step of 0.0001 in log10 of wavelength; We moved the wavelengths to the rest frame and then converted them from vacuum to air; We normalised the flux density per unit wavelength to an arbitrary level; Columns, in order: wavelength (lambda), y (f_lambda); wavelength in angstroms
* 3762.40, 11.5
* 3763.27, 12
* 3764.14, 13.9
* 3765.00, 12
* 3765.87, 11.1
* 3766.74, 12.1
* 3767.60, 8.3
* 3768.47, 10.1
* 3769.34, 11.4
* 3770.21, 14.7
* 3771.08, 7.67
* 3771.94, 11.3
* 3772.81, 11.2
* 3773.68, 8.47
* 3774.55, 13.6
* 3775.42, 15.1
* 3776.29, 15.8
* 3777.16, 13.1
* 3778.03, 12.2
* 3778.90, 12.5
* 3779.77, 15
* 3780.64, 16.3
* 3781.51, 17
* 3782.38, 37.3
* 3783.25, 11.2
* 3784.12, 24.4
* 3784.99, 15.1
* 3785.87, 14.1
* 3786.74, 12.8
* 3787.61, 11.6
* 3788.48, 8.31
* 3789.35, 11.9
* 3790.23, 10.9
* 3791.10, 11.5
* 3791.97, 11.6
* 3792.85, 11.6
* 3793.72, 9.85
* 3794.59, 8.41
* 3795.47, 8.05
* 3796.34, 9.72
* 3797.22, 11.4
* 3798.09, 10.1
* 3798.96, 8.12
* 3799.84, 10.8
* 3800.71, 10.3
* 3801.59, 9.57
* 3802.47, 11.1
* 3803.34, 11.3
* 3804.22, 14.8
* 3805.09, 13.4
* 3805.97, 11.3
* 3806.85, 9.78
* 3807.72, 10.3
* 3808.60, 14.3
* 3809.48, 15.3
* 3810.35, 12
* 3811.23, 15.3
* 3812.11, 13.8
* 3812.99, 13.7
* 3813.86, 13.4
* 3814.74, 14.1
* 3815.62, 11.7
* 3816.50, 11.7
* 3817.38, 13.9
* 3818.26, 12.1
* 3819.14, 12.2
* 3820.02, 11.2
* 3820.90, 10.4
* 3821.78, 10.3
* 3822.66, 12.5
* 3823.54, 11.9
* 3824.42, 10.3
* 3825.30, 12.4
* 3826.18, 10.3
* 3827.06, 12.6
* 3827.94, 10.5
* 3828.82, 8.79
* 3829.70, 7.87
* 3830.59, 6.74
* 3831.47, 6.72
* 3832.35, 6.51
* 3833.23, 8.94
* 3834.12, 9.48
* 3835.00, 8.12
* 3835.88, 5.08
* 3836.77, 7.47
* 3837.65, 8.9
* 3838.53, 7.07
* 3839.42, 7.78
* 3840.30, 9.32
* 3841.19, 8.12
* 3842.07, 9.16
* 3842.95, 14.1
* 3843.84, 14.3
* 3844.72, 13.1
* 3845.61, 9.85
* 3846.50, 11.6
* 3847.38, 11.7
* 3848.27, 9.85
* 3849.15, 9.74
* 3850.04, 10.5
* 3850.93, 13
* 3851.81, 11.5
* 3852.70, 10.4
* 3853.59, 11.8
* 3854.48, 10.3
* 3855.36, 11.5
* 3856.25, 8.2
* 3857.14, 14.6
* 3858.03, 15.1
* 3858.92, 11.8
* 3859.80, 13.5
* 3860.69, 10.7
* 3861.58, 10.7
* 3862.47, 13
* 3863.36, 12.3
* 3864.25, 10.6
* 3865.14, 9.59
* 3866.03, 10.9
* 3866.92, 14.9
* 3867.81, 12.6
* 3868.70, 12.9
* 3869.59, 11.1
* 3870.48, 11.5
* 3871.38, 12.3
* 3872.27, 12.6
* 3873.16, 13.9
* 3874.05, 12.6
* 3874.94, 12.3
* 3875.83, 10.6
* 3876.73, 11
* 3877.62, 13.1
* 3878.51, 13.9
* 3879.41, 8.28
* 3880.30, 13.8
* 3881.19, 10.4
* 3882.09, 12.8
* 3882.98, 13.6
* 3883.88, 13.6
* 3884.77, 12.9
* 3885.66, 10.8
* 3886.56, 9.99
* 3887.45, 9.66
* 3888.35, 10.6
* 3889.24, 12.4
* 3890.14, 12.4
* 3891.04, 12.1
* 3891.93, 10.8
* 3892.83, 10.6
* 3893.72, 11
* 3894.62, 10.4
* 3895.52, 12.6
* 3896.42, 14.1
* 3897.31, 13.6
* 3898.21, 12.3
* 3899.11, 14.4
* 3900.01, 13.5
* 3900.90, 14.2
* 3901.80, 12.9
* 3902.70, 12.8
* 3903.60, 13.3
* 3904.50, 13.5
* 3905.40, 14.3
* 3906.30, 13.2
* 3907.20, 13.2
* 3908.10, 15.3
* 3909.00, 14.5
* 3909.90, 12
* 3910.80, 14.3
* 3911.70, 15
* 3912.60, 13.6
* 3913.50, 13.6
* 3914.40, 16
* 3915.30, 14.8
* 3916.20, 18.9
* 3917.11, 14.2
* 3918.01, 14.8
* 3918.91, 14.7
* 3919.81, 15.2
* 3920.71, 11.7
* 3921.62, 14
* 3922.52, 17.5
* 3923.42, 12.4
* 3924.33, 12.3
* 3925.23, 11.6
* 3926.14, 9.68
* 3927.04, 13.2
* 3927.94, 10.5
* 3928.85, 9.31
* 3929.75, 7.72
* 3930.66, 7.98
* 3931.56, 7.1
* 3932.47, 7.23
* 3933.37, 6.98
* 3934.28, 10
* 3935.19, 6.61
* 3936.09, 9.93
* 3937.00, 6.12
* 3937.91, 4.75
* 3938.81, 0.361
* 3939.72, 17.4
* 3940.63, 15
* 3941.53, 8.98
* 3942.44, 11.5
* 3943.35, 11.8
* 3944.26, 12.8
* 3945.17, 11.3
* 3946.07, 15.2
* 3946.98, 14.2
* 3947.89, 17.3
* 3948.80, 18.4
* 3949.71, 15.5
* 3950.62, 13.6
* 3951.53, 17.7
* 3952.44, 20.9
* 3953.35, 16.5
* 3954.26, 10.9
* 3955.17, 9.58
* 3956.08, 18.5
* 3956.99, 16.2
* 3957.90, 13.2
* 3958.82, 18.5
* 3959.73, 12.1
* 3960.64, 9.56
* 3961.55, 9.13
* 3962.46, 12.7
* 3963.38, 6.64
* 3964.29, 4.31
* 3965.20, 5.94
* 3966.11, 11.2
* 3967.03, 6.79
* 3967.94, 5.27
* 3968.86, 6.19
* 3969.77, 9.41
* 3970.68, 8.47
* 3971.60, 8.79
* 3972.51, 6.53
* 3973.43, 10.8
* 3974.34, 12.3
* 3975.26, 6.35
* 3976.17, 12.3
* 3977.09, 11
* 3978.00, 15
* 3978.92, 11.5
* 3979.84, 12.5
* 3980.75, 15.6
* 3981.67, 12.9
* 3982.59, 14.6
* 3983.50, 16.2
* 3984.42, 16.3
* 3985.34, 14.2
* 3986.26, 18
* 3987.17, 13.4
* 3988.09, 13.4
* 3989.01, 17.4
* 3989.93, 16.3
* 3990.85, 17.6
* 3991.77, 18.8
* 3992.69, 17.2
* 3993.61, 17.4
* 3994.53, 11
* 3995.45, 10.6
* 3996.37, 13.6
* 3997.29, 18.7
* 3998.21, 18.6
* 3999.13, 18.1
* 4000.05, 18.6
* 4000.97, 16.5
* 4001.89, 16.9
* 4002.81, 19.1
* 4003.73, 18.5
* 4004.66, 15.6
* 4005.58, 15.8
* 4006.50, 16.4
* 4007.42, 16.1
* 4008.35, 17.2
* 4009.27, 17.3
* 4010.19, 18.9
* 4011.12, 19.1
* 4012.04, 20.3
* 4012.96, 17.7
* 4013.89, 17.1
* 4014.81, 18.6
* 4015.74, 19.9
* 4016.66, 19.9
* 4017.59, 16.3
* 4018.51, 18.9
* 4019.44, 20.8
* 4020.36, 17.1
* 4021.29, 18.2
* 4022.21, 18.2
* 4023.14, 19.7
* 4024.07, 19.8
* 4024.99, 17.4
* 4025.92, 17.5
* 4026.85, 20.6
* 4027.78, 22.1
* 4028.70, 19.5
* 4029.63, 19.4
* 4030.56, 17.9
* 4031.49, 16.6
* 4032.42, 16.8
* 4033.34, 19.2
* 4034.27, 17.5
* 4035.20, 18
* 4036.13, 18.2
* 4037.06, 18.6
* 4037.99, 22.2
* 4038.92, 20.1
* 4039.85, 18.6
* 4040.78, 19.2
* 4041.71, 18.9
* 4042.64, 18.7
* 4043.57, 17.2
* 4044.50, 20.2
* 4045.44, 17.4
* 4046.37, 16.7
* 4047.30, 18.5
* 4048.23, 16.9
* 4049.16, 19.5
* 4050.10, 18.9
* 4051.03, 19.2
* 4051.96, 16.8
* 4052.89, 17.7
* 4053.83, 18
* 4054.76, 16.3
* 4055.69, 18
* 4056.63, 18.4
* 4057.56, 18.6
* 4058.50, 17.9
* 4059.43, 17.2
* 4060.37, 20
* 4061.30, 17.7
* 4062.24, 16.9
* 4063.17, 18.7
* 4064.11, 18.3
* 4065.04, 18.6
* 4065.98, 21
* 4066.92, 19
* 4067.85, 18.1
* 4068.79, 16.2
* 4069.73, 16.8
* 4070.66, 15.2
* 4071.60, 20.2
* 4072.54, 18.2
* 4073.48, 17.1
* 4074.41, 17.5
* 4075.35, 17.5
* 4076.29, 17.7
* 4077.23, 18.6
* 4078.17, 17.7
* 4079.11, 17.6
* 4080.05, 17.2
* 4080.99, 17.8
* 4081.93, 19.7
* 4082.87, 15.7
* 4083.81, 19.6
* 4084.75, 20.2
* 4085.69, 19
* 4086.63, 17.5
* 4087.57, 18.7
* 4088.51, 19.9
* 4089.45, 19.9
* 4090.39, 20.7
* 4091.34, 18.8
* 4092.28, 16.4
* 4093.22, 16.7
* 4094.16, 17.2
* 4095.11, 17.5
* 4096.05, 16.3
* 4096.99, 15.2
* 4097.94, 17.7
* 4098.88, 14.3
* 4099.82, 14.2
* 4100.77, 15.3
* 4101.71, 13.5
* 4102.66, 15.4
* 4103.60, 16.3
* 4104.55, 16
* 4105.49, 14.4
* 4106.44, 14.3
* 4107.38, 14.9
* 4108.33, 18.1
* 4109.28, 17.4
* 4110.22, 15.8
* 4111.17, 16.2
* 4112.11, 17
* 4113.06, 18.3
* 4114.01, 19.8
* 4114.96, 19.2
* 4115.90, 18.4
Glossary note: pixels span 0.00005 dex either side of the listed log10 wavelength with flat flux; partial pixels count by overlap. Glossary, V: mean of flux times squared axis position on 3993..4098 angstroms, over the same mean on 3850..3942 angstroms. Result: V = 1.62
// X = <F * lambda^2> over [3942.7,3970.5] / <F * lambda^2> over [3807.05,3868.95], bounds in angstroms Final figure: 1.18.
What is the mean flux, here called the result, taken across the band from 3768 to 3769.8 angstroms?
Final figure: 10.7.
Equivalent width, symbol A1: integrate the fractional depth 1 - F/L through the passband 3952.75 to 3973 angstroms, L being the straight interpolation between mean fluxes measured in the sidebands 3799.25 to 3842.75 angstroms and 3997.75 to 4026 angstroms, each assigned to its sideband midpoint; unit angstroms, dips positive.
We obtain 7.2 angstroms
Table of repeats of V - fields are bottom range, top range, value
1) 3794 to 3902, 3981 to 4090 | 1.73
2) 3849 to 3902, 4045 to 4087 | 1.66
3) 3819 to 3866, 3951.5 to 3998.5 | 1.31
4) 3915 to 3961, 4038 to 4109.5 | 1.52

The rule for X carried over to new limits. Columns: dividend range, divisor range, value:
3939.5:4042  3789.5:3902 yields 1.46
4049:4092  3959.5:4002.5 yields 1.50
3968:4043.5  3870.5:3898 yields 1.46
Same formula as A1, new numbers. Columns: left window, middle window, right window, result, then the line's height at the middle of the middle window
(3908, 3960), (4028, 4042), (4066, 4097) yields -2.1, 16.4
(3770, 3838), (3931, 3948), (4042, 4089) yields 5.7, 15.1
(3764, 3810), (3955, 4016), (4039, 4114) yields 7.7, 16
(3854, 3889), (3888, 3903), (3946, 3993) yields -0.3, 12.2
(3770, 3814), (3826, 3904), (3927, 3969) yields 4.8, 12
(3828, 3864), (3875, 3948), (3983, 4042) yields 5.5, 13.2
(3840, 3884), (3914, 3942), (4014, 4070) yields 5.9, 14.2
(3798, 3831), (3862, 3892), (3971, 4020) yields 2.4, 13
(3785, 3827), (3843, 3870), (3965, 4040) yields 2.1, 12.7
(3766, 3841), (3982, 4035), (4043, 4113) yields -4.6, 16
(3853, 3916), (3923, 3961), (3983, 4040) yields 7.6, 14.8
